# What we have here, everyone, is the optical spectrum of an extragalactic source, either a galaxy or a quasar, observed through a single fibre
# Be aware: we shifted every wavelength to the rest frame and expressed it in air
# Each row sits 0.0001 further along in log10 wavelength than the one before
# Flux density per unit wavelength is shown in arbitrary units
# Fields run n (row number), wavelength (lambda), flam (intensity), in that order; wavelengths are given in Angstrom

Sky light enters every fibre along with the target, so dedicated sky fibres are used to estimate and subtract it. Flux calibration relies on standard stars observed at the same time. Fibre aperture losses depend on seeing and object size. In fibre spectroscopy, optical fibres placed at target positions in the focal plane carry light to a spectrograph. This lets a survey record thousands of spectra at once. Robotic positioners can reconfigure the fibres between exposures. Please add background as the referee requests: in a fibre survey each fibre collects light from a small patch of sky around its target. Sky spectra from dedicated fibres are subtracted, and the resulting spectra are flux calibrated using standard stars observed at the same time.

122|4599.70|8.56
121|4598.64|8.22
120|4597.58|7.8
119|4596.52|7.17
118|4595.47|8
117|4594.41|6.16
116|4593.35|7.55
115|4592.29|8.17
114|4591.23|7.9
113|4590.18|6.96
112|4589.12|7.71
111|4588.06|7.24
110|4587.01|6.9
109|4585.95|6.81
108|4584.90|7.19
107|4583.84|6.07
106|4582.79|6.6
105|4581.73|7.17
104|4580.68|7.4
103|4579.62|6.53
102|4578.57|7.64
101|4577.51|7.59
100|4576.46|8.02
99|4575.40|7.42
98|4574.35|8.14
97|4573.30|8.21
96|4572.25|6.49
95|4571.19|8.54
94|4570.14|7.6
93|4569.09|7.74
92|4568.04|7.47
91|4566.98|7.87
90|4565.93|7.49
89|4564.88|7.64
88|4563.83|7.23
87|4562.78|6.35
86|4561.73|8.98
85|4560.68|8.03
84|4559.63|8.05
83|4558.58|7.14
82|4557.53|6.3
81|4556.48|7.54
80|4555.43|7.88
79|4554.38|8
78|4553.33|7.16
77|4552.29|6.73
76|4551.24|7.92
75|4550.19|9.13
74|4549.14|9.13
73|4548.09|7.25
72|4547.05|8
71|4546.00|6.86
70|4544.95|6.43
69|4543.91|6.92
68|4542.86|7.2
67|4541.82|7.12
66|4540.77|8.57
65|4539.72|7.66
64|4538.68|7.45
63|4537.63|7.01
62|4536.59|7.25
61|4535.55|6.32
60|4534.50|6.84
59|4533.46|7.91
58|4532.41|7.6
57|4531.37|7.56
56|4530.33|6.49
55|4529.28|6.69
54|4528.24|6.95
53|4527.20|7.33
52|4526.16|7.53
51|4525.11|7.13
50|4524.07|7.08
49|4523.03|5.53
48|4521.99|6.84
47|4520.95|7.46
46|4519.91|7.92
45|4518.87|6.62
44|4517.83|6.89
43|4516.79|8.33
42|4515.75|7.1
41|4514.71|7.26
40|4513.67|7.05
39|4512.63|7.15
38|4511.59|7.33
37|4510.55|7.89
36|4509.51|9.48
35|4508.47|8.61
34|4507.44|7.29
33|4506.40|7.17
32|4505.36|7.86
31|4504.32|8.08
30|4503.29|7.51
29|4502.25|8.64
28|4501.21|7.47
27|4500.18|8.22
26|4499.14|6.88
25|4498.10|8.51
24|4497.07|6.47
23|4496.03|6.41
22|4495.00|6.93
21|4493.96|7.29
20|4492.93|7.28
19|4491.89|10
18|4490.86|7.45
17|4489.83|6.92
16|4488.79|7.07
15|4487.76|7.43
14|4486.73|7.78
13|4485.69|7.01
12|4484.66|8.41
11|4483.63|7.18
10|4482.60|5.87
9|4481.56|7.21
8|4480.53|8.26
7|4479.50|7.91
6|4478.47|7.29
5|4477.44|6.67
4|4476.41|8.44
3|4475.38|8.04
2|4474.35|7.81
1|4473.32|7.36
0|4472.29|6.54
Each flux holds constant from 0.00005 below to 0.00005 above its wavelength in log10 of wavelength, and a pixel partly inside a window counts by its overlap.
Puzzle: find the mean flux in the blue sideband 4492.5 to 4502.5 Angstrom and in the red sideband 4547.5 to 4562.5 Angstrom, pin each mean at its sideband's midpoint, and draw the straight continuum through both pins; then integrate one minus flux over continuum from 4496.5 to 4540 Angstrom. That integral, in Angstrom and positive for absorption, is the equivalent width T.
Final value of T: 0.77 Angstrom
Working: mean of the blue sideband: 7.38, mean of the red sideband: 7.78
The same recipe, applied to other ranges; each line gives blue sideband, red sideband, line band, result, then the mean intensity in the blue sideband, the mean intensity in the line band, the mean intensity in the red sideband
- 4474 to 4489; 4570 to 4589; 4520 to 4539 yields 0.9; 7.5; 7.07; 7.31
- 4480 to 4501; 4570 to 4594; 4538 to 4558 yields -0.4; 7.43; 7.54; 7.37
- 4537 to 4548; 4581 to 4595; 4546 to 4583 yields -2.0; 7.32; 7.61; 7.12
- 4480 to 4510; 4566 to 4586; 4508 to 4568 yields 0.6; 7.61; 7.42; 7.41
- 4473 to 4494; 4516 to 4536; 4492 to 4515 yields -0.9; 7.57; 7.62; 7.11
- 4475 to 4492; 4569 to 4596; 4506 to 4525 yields 0.2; 7.53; 7.39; 7.37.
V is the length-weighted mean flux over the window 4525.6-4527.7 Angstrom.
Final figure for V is 7.41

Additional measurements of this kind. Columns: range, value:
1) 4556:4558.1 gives 6.91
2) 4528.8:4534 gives 7.25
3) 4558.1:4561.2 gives 7.75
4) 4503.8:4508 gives 7.63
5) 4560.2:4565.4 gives 7.65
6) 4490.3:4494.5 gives 7.99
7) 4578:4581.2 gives 7.18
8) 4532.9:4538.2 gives 7.07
